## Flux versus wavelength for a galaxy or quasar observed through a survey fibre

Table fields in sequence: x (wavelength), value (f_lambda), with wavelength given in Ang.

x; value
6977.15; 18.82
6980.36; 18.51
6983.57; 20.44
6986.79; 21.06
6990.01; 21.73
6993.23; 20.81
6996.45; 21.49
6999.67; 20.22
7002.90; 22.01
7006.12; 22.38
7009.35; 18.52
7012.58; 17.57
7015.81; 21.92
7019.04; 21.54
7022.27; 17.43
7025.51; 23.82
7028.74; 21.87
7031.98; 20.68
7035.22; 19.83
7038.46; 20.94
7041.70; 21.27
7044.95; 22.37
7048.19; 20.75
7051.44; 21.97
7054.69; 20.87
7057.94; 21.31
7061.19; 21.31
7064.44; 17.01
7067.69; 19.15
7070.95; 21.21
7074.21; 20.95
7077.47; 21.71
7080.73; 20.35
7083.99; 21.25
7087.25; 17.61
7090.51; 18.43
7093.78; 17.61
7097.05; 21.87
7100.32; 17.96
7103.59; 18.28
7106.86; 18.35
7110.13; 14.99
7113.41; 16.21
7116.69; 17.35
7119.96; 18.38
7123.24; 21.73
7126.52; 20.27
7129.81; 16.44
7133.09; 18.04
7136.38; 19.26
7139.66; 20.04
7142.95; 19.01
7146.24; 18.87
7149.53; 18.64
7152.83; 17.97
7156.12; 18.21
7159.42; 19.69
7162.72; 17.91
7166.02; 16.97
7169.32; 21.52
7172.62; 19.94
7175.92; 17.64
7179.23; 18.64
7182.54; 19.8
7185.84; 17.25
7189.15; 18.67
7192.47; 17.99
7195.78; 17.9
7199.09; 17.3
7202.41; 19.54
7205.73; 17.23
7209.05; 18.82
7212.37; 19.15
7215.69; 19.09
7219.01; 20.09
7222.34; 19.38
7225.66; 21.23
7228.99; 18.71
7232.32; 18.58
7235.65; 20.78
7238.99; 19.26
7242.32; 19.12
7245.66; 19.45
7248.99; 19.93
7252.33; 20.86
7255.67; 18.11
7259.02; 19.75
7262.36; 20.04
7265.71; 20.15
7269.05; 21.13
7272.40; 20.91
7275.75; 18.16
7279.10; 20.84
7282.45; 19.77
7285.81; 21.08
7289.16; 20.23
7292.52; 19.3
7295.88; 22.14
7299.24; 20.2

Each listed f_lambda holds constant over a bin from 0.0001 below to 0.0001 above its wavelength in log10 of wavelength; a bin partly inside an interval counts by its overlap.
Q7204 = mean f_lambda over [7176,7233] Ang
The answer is 18.8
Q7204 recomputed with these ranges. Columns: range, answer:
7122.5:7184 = 18.9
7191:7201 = 17.8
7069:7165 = 18.9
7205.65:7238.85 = 19.4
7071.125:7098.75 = 20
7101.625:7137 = 18.1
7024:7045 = 21.5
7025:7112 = 20.1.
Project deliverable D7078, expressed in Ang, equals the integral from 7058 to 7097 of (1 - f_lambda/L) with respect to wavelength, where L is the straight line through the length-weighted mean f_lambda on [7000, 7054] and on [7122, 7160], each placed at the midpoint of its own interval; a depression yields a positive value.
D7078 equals 0.4 Ang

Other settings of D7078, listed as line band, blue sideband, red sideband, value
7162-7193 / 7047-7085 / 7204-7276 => 1.98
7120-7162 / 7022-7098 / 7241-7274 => 2.74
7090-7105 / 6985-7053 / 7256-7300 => 1.35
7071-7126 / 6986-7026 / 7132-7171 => 1.44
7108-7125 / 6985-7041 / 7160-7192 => 1.49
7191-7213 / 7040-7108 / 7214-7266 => 1.68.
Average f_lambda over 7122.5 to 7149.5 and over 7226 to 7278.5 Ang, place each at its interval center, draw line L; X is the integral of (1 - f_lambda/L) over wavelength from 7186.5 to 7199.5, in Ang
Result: 1.0 Ang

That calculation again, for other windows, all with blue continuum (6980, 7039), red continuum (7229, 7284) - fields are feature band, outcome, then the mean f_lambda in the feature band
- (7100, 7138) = 4.1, 18.1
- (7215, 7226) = 0.0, 19.9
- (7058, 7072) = 0.5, 19.8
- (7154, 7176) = 1.3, 18.9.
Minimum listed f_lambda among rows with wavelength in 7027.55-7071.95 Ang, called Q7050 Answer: 17.01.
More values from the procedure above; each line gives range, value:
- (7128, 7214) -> 16.44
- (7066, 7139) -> 14.99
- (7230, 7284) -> 18.11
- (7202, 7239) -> 17.23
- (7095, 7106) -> 17.96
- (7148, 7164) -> 17.91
